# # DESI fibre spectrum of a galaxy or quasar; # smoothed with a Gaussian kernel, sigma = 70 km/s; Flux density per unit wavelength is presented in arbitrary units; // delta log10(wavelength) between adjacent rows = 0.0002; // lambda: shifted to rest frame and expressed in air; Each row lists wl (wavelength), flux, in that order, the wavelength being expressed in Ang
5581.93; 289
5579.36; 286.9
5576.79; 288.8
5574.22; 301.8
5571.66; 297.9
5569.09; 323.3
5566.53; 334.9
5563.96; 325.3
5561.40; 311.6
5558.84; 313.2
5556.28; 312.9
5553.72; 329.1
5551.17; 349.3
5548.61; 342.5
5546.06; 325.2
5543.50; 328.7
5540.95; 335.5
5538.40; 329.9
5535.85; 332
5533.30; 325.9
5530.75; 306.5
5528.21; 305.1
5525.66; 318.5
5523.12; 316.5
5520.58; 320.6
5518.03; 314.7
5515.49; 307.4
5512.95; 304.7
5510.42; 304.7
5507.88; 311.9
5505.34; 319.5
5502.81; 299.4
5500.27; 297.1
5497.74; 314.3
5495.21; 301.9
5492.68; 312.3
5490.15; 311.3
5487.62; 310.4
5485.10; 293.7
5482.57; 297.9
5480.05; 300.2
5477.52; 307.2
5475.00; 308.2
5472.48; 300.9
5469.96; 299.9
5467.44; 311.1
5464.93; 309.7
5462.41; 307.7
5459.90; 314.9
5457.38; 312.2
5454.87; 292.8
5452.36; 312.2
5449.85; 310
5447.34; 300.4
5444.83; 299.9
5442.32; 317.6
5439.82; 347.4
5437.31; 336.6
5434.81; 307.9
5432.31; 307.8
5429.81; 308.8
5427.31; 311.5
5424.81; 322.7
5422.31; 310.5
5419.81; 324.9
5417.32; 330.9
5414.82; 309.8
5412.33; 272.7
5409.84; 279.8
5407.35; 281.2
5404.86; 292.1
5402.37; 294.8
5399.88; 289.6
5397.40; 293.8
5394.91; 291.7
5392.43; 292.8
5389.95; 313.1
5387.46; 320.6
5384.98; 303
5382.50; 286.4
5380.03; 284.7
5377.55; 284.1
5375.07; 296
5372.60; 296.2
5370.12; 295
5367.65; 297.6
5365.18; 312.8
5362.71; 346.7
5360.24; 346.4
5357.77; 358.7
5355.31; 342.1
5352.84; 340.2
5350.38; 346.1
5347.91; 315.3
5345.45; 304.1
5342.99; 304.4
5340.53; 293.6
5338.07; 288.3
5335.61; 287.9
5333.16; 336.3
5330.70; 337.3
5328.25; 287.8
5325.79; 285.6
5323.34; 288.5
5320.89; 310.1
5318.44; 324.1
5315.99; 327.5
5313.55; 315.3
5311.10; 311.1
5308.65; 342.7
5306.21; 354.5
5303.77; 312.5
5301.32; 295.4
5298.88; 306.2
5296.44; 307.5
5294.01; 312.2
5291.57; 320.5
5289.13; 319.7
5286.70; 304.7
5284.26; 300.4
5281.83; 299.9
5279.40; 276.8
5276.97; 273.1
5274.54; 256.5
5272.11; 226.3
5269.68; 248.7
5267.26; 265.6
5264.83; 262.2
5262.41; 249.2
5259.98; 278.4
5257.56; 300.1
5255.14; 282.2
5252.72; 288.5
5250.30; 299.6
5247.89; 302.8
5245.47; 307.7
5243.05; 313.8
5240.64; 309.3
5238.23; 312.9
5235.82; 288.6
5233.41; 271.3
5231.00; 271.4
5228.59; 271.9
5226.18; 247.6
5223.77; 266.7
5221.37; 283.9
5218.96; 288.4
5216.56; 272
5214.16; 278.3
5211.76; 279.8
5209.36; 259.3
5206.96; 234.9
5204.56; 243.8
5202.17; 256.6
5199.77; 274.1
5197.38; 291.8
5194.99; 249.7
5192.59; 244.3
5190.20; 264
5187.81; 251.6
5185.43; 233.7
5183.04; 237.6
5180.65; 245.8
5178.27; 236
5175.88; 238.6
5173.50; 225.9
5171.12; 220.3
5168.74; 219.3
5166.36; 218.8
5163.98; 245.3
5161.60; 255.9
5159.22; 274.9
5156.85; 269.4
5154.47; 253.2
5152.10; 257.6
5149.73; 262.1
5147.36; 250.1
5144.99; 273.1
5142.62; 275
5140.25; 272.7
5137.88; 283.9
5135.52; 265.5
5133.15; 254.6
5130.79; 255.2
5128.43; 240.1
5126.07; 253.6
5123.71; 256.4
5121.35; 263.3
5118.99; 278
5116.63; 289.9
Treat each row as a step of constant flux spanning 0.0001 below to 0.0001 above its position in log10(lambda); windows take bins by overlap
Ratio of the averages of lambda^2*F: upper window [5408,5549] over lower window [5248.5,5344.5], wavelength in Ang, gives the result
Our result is 1.12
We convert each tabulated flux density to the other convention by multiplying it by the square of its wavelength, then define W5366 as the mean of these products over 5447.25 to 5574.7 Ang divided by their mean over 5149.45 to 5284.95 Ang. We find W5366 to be 1.3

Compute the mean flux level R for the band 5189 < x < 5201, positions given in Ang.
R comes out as 265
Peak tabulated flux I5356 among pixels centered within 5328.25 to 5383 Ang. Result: 358.7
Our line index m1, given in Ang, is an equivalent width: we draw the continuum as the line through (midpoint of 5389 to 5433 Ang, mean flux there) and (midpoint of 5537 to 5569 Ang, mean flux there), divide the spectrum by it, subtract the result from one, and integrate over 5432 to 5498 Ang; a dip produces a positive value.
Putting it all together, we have 0.5 Ang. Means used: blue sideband 301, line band 309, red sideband 328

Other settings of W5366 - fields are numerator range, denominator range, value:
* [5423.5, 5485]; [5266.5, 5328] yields 1.10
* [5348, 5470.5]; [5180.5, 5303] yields 1.19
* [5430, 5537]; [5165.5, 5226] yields 1.37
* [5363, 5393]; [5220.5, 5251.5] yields 1.10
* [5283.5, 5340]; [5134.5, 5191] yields 1.31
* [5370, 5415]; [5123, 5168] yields 1.25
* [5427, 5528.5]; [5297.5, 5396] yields 1.04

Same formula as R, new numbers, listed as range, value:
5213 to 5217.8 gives 276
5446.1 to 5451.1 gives 305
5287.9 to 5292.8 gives 320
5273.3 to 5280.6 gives 269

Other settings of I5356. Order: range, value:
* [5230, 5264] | 313.8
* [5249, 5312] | 354.5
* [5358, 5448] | 347.4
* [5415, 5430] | 330.9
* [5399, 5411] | 294.8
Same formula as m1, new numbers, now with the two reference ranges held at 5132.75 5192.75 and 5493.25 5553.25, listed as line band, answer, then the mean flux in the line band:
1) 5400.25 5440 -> -1.10 Ang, 307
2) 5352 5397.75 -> -3.20 Ang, 311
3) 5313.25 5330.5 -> -1.62 Ang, 307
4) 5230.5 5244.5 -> -1.63 Ang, 296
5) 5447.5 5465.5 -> -0.14 Ang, 308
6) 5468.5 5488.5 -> 0.48 Ang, 302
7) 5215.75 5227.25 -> -0.44 Ang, 272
